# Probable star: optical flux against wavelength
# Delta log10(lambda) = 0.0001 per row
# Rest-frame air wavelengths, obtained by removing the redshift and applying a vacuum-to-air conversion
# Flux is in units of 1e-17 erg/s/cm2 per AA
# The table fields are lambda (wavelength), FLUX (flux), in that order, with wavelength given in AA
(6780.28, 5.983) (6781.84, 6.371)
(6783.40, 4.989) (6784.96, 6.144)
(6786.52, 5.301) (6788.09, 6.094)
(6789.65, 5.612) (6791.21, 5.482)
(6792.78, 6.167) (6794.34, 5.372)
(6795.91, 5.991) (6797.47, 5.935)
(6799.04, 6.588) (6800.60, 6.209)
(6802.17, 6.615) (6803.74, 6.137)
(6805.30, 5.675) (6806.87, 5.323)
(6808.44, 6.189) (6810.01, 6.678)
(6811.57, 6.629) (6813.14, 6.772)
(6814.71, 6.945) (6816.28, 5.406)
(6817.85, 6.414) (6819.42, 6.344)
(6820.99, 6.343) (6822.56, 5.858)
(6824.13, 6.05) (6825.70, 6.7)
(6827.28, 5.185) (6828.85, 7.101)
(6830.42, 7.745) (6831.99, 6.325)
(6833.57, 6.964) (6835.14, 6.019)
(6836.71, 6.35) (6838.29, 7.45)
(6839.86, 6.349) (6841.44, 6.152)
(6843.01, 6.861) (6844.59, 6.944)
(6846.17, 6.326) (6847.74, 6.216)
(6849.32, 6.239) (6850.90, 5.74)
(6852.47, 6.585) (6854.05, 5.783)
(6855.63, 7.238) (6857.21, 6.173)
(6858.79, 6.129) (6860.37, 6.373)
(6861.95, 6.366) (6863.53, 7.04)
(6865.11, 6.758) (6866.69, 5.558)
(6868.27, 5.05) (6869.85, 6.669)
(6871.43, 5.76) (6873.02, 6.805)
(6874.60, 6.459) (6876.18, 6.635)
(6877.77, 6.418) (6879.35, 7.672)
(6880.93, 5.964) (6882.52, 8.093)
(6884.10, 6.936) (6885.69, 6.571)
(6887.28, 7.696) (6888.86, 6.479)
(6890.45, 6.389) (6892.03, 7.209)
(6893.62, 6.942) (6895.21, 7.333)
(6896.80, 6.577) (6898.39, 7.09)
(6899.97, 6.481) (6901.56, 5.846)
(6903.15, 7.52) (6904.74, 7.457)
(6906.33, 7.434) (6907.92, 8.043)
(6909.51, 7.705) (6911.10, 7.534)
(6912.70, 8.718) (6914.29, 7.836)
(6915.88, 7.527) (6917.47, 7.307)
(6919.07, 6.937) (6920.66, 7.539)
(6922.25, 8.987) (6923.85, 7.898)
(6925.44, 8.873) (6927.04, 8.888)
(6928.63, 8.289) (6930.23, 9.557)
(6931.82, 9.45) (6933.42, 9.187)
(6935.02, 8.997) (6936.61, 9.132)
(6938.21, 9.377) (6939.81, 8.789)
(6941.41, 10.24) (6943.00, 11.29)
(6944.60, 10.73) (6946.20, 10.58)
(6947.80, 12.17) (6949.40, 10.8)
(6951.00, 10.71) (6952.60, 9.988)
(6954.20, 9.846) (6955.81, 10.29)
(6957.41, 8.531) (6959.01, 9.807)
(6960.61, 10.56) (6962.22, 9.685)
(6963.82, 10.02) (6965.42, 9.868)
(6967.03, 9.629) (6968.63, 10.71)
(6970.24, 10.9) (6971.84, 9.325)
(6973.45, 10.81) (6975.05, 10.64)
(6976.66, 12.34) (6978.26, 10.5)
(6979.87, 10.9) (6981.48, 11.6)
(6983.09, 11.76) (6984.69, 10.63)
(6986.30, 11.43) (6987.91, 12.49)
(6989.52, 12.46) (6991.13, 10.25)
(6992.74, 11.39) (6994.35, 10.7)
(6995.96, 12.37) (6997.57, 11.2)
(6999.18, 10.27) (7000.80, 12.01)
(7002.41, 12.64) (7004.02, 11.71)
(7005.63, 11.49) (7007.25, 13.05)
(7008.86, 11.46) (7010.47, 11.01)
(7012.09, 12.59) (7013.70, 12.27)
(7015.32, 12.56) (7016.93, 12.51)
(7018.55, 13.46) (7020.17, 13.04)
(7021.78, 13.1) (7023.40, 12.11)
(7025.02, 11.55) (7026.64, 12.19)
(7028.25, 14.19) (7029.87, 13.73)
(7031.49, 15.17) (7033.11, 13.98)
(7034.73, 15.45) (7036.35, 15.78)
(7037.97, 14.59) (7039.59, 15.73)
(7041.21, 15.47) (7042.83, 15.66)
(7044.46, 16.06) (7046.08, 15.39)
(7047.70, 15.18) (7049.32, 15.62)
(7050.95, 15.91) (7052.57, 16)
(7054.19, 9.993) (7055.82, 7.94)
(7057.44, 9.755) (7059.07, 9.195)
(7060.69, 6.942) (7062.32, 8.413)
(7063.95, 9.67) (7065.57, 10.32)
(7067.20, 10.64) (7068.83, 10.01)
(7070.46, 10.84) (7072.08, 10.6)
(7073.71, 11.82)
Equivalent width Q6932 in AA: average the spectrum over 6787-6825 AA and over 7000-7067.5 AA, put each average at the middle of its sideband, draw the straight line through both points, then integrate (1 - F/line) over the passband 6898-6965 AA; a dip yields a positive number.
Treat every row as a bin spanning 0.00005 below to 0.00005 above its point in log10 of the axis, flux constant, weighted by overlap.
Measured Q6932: 6.2 AA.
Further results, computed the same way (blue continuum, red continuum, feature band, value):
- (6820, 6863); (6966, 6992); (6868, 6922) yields 7.60 AA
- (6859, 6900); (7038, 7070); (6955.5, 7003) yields -4.49 AA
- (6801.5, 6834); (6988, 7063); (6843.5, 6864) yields 2.89 AA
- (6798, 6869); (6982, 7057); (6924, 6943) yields 1.32 AA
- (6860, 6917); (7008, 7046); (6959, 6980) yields 0.89 AA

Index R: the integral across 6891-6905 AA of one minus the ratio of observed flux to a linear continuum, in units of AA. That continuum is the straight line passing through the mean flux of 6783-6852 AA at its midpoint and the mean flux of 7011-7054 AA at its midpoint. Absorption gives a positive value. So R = 3.5 AA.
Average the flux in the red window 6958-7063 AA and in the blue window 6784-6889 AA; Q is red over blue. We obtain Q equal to 1.90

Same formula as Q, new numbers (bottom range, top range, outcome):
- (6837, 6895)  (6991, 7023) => 1.83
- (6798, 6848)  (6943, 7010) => 1.71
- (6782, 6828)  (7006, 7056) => 2.26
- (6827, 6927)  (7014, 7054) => 2.07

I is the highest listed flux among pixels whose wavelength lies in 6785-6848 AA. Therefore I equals 7.745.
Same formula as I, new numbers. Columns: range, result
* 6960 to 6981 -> 12.34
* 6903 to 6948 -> 12.17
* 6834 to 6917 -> 8.718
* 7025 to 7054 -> 16.06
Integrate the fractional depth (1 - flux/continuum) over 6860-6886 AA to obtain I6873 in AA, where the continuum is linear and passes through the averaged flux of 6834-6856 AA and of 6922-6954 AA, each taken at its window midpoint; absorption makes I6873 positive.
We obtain 3.11 AA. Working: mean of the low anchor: 6.44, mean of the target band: 6.54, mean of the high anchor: 9.71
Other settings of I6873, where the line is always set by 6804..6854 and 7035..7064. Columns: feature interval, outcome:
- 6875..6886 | 1.4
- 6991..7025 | -0.4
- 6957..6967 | 0.6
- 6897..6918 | 3.3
